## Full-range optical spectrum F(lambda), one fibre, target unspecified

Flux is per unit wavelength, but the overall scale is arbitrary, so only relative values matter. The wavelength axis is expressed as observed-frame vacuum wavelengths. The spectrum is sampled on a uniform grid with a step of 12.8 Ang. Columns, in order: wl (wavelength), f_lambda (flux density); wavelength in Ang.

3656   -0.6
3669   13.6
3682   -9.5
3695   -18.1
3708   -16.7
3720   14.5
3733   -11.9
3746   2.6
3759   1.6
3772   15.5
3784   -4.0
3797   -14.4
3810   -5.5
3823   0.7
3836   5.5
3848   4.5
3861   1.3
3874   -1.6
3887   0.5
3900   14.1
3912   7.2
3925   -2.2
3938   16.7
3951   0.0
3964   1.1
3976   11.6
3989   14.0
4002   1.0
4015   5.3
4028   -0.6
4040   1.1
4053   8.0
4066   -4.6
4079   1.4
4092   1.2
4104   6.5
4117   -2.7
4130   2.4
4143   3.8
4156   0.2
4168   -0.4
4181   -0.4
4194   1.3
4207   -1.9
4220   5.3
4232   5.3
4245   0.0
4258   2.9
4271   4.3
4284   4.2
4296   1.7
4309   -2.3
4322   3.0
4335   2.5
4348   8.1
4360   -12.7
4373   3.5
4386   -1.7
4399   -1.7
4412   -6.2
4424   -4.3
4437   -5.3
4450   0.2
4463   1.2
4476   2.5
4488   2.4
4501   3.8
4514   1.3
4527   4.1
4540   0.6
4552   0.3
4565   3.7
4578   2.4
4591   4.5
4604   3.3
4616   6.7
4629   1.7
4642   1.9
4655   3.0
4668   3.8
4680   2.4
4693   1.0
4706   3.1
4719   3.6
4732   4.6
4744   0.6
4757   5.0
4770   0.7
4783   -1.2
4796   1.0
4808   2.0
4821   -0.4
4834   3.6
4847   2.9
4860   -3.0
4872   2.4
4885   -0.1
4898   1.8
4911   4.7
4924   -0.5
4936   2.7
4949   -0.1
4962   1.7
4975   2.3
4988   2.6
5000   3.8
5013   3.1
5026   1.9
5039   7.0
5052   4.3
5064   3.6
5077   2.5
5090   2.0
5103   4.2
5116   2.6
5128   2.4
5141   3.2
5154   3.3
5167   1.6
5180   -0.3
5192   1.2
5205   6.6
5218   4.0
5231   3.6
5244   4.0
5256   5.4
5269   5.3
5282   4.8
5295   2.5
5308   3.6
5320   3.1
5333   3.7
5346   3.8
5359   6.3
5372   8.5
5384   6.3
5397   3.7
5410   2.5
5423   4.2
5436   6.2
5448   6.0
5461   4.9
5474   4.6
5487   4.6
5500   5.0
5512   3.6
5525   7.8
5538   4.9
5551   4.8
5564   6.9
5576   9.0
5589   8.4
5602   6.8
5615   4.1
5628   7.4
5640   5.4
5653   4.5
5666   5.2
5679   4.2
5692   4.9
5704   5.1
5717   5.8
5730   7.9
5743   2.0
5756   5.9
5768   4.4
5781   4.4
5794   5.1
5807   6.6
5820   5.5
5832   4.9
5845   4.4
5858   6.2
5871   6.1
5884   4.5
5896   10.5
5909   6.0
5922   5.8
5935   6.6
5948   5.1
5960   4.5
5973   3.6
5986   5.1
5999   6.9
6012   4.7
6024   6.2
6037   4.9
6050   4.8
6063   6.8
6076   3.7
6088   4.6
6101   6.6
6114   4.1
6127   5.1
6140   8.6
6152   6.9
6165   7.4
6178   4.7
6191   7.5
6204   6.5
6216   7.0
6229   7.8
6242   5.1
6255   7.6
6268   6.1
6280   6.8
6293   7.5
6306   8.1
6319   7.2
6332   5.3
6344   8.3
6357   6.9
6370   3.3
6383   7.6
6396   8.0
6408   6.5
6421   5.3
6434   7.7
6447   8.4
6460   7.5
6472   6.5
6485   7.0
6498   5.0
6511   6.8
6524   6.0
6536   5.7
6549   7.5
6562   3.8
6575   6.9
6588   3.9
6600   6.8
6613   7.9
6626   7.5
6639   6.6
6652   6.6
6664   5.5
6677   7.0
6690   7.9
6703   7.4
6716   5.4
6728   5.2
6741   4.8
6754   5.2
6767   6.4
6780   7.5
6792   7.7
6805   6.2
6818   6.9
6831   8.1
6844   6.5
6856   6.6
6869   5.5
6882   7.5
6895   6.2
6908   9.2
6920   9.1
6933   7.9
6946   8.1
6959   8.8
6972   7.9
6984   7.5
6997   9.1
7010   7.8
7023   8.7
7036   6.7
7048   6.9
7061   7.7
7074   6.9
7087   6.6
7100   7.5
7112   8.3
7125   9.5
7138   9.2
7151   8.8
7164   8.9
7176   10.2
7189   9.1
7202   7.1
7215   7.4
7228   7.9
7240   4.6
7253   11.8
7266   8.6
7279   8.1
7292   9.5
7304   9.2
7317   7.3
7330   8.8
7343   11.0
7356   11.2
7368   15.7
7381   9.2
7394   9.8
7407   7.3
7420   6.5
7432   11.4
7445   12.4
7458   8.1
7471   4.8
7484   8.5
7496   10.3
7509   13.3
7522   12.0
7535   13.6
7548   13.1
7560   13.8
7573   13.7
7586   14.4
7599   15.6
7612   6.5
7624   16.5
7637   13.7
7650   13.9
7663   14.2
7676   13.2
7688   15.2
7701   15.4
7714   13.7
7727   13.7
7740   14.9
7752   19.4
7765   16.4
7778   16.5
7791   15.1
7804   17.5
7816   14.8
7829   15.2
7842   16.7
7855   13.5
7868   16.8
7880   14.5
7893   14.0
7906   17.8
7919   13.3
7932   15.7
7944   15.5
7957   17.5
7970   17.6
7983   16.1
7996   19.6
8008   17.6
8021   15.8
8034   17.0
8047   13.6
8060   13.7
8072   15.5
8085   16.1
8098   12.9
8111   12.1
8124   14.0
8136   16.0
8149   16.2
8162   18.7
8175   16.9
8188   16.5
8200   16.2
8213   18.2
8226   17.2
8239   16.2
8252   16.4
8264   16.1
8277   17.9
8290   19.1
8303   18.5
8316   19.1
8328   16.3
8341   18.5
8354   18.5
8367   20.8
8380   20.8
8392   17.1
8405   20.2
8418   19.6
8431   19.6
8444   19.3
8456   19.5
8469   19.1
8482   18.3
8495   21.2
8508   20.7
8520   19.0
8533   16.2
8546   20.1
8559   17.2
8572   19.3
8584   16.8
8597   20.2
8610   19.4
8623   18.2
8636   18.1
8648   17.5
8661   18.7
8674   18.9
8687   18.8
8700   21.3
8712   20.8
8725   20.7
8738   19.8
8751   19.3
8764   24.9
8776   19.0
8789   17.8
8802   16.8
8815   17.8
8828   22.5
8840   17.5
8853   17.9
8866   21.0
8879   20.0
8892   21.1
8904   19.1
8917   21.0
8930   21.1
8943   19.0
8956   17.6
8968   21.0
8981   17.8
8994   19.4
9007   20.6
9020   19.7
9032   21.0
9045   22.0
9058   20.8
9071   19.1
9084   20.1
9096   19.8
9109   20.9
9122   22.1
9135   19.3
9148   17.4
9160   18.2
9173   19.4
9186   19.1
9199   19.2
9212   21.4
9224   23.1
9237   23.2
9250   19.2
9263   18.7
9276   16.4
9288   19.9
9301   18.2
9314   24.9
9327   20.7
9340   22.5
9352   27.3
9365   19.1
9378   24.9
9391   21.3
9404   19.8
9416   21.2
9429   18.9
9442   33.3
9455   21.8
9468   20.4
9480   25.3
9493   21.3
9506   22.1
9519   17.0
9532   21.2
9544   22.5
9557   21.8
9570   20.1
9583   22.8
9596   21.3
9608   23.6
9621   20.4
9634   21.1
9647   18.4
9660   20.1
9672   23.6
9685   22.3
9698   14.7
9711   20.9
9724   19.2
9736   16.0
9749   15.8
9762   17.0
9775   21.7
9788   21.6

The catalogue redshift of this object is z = 0.88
